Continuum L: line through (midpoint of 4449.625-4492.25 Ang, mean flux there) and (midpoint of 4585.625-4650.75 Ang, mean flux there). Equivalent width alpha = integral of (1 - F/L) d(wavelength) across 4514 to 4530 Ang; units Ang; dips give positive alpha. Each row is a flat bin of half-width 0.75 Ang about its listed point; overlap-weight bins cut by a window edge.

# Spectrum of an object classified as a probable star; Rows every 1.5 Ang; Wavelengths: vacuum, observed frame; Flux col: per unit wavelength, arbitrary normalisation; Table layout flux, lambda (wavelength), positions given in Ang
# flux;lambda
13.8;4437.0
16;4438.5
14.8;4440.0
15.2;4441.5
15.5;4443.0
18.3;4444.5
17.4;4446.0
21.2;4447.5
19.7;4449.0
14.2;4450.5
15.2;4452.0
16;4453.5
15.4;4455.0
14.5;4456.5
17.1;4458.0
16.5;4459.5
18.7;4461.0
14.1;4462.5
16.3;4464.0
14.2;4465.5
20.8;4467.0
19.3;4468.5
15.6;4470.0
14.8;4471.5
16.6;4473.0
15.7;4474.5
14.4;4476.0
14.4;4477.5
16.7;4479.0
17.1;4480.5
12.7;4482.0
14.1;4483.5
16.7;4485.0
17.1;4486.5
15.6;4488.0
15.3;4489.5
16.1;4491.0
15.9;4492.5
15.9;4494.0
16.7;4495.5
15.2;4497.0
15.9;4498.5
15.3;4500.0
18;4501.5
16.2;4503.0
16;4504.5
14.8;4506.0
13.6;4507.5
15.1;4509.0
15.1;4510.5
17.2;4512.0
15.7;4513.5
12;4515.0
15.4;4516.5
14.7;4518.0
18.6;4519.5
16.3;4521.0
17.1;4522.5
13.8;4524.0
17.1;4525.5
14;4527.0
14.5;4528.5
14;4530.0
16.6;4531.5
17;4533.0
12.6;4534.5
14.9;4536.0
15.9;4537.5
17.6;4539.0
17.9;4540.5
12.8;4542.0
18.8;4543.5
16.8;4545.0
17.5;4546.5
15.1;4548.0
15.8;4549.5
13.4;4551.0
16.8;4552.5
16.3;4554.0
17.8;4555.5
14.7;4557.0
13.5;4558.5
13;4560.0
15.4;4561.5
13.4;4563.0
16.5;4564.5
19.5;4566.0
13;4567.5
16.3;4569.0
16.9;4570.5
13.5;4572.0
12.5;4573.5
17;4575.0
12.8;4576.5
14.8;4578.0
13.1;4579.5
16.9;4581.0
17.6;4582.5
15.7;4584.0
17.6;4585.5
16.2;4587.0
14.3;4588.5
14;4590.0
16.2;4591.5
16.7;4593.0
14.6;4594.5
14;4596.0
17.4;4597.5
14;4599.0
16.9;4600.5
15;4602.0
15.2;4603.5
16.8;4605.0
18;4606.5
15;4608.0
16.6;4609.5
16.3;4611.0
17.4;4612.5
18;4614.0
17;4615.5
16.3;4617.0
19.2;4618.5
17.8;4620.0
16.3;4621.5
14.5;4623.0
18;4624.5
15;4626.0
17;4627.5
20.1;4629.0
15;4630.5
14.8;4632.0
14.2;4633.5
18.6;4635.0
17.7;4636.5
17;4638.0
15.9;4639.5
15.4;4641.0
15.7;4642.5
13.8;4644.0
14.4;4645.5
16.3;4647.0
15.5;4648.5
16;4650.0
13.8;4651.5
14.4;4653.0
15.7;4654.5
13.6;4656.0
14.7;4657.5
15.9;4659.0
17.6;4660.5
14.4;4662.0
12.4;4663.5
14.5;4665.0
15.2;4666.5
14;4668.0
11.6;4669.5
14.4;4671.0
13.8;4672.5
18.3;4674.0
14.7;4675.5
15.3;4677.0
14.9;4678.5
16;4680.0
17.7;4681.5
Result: 0.70 Ang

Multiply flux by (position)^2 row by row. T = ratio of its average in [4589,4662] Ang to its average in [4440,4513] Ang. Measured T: 1.06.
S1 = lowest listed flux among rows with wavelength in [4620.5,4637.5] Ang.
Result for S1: 14.2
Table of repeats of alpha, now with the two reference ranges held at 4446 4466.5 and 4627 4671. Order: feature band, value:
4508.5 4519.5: 0.6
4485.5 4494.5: 0.2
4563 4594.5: 0.5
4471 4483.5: 0.9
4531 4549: -0.2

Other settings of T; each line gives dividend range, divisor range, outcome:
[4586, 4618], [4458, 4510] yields 1.06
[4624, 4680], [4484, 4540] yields 1.04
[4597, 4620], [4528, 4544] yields 1.10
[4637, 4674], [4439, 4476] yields 0.99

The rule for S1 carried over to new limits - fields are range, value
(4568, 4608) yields 12.5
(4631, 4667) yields 12.4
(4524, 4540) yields 12.6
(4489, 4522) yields 12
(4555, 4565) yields 13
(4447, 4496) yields 12.7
